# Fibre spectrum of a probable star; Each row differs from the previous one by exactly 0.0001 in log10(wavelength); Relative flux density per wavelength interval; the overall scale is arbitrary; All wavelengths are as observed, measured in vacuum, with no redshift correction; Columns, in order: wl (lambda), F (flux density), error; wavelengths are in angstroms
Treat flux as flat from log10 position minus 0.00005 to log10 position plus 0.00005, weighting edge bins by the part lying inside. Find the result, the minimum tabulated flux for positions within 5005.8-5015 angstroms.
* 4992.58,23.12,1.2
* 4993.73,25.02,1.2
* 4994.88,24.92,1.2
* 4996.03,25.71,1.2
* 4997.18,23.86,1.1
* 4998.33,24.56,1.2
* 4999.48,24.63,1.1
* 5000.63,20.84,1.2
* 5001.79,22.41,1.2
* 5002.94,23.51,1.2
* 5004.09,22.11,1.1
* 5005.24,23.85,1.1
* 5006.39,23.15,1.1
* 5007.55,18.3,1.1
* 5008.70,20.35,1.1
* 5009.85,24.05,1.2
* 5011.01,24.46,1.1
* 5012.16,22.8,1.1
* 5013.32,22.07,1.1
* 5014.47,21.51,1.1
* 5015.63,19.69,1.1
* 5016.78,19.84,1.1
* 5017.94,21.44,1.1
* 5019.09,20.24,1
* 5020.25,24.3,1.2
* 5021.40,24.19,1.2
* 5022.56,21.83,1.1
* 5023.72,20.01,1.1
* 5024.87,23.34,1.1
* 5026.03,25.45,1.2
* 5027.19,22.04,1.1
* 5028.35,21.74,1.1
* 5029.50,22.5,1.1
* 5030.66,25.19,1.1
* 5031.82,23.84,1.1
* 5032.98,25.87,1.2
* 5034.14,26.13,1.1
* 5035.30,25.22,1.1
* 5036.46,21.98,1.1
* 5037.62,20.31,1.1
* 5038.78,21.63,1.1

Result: 18.3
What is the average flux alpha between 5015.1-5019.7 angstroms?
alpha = 20.3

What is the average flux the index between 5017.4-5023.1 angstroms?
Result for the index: 22.4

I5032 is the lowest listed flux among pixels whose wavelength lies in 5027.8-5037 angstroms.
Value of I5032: 21.74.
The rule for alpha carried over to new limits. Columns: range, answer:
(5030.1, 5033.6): 25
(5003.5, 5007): 23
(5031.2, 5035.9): 25.2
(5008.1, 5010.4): 22.2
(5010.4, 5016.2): 22.1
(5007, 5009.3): 19.4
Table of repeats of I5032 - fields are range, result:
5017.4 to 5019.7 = 20.24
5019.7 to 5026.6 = 20.01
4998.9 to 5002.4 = 20.84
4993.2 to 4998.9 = 23.86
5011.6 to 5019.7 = 19.69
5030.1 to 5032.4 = 23.84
